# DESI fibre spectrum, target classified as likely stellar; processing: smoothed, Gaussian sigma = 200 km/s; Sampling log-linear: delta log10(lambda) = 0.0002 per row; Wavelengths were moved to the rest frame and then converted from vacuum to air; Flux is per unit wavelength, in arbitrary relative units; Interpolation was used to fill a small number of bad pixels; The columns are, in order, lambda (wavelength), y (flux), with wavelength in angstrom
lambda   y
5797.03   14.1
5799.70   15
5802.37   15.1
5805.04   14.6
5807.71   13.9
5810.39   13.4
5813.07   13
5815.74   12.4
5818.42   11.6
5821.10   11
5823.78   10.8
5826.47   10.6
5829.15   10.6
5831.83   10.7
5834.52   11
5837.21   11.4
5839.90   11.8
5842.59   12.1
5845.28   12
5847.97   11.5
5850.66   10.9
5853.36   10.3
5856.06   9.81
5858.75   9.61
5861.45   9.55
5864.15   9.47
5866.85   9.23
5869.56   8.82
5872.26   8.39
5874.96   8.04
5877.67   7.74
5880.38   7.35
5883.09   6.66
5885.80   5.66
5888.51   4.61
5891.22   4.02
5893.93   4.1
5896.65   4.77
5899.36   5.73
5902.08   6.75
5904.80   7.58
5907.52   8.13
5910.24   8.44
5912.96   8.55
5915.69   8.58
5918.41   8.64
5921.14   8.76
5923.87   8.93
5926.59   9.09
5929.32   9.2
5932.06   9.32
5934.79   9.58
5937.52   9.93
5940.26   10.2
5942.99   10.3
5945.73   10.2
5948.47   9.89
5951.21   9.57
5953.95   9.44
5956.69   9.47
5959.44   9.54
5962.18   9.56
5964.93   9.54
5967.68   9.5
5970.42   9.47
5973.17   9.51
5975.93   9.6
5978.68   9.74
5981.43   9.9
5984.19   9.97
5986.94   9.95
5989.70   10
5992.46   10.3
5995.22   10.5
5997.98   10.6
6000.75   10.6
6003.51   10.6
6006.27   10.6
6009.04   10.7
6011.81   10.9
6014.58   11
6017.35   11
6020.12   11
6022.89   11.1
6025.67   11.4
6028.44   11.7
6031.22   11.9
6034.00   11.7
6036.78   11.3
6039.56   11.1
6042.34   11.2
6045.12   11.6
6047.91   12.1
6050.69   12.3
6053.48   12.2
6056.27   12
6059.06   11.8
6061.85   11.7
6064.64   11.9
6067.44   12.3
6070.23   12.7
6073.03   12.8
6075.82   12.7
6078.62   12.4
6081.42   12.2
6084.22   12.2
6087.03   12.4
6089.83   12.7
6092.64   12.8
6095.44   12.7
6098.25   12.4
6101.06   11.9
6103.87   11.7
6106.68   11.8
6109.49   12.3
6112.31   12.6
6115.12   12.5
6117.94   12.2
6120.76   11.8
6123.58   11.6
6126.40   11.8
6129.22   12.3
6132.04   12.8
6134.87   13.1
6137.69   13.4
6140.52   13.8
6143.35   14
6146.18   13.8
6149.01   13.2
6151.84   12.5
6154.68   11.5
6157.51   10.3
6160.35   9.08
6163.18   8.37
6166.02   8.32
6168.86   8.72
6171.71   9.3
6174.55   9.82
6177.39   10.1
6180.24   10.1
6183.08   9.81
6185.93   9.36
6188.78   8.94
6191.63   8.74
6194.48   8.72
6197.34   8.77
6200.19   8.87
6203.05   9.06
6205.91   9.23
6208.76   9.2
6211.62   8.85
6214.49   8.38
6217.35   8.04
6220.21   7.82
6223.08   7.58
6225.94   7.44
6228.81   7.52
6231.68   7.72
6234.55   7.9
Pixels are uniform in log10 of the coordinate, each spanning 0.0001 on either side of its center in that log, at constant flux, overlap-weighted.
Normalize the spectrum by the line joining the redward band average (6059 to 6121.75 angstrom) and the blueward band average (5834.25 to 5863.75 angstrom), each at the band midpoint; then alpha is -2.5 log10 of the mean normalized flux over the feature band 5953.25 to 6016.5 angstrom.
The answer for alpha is 0.16 mag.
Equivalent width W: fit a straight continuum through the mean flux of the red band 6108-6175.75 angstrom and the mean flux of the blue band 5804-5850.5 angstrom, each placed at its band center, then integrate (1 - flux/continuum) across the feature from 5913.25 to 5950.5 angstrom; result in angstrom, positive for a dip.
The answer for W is 7.5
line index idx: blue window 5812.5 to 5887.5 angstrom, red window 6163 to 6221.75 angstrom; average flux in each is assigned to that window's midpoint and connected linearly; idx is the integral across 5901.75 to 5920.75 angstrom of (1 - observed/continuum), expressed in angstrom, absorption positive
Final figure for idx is 3.1 angstrom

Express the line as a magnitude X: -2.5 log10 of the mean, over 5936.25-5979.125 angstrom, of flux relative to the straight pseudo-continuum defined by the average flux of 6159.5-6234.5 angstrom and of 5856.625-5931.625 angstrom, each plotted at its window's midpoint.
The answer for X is -0.22 mag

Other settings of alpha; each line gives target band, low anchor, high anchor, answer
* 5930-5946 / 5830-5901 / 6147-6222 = -0.12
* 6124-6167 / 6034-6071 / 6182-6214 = -0.18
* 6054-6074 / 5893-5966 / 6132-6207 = -0.25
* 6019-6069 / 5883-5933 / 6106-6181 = -0.20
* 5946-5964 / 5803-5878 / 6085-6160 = 0.20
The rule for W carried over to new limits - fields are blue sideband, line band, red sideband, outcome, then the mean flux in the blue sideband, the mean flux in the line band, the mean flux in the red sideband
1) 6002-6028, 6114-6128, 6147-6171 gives -2.00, 11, 12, 10.3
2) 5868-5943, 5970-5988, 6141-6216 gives -3.05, 7.74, 9.74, 9.93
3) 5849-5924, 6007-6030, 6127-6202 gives -4.79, 7.82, 11.1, 10.7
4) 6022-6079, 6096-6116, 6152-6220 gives -2.55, 11.9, 12.2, 9.23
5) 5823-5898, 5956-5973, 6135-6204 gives -0.12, 8.96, 9.52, 10.4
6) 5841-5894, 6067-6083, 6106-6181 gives -2.55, 8.61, 12.5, 11.5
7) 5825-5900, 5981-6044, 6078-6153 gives 1.12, 8.83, 10.8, 12.6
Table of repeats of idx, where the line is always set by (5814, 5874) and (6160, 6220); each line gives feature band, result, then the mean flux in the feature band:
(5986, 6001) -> -0.6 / 10.3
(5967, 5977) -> 0.5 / 9.52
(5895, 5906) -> 4.5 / 6.13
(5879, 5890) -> 4.6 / 6.05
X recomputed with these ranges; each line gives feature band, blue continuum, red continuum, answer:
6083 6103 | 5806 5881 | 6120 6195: -0.14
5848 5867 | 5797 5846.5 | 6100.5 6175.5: 0.22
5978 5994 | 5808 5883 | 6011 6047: 0.12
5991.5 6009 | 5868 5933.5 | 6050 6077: -0.02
